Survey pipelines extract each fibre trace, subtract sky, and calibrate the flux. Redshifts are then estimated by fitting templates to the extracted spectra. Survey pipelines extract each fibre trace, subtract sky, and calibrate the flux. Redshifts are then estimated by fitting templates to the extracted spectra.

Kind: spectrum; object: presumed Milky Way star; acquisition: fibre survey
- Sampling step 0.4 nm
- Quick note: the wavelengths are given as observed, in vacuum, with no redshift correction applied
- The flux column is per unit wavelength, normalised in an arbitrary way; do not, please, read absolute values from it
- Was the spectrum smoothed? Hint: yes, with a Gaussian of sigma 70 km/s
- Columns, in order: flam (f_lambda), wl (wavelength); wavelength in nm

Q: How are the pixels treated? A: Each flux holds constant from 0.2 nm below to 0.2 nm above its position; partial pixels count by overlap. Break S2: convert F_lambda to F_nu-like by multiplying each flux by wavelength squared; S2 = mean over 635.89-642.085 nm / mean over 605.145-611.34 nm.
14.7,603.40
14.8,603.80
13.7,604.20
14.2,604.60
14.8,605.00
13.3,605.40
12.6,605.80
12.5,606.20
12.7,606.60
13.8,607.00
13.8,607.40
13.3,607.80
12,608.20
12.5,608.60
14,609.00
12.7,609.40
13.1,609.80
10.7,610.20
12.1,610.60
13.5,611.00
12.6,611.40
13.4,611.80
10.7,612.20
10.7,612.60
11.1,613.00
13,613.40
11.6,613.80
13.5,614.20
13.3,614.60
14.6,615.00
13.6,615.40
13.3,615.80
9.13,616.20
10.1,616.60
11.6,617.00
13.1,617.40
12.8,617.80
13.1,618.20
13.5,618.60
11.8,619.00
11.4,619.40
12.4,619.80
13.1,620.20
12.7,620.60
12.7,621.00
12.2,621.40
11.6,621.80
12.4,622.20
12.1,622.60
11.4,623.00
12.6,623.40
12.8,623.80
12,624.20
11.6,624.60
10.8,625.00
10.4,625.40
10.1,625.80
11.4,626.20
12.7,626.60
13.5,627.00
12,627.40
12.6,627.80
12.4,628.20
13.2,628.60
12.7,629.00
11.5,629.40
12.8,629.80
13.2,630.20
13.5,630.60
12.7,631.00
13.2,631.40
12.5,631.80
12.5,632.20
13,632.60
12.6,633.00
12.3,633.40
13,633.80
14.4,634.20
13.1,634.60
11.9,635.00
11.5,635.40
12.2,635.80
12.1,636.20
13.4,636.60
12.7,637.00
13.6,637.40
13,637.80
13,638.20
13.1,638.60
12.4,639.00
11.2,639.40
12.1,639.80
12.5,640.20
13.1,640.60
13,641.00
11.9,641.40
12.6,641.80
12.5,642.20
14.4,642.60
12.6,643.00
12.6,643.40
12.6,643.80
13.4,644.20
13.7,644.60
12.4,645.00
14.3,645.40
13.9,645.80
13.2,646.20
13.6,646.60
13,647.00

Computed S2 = 1.1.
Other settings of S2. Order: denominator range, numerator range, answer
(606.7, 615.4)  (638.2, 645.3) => 1.11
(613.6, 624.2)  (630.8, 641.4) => 1.08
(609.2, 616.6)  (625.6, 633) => 1.07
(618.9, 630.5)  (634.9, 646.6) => 1.11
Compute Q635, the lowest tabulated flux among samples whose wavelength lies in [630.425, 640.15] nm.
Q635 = 11.2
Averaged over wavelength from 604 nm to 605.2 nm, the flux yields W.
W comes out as 14.2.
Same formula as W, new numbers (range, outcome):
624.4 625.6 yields 10.9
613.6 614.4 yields 12.5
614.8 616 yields 13.8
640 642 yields 12.6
